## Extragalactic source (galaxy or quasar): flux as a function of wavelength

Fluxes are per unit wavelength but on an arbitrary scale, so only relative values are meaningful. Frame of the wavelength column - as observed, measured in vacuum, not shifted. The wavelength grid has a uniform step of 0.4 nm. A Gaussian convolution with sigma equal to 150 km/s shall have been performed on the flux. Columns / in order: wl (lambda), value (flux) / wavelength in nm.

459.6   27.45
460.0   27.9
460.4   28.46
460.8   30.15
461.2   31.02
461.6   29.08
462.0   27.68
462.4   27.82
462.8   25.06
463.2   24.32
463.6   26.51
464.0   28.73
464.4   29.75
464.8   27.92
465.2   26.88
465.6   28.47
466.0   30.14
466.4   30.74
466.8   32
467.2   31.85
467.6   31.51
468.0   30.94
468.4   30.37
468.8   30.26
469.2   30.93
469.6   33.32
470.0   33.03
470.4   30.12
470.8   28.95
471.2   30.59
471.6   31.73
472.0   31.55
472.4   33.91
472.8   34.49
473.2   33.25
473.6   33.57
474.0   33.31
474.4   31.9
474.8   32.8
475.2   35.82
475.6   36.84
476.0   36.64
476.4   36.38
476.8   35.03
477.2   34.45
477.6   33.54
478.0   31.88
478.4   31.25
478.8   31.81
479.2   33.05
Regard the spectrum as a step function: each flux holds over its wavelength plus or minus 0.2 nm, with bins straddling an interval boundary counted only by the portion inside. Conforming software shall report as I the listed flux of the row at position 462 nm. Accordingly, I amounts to 27.68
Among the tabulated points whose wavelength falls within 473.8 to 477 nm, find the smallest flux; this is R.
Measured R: 31.9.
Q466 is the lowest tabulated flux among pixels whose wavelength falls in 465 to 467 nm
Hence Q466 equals 26.88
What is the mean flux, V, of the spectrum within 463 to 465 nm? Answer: 27.4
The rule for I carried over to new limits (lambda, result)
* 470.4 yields 30.12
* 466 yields 30.14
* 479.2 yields 33.05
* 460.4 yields 28.46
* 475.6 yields 36.84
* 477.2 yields 34.45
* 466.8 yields 32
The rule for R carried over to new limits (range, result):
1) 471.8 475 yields 31.55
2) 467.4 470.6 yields 30.12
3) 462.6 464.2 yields 24.32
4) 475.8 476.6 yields 36.38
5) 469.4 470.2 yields 33.03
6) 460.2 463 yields 25.06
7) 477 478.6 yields 31.25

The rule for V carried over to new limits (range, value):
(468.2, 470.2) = 31.6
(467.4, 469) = 30.8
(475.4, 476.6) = 36.6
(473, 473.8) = 33.4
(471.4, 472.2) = 31.6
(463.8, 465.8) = 28.4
